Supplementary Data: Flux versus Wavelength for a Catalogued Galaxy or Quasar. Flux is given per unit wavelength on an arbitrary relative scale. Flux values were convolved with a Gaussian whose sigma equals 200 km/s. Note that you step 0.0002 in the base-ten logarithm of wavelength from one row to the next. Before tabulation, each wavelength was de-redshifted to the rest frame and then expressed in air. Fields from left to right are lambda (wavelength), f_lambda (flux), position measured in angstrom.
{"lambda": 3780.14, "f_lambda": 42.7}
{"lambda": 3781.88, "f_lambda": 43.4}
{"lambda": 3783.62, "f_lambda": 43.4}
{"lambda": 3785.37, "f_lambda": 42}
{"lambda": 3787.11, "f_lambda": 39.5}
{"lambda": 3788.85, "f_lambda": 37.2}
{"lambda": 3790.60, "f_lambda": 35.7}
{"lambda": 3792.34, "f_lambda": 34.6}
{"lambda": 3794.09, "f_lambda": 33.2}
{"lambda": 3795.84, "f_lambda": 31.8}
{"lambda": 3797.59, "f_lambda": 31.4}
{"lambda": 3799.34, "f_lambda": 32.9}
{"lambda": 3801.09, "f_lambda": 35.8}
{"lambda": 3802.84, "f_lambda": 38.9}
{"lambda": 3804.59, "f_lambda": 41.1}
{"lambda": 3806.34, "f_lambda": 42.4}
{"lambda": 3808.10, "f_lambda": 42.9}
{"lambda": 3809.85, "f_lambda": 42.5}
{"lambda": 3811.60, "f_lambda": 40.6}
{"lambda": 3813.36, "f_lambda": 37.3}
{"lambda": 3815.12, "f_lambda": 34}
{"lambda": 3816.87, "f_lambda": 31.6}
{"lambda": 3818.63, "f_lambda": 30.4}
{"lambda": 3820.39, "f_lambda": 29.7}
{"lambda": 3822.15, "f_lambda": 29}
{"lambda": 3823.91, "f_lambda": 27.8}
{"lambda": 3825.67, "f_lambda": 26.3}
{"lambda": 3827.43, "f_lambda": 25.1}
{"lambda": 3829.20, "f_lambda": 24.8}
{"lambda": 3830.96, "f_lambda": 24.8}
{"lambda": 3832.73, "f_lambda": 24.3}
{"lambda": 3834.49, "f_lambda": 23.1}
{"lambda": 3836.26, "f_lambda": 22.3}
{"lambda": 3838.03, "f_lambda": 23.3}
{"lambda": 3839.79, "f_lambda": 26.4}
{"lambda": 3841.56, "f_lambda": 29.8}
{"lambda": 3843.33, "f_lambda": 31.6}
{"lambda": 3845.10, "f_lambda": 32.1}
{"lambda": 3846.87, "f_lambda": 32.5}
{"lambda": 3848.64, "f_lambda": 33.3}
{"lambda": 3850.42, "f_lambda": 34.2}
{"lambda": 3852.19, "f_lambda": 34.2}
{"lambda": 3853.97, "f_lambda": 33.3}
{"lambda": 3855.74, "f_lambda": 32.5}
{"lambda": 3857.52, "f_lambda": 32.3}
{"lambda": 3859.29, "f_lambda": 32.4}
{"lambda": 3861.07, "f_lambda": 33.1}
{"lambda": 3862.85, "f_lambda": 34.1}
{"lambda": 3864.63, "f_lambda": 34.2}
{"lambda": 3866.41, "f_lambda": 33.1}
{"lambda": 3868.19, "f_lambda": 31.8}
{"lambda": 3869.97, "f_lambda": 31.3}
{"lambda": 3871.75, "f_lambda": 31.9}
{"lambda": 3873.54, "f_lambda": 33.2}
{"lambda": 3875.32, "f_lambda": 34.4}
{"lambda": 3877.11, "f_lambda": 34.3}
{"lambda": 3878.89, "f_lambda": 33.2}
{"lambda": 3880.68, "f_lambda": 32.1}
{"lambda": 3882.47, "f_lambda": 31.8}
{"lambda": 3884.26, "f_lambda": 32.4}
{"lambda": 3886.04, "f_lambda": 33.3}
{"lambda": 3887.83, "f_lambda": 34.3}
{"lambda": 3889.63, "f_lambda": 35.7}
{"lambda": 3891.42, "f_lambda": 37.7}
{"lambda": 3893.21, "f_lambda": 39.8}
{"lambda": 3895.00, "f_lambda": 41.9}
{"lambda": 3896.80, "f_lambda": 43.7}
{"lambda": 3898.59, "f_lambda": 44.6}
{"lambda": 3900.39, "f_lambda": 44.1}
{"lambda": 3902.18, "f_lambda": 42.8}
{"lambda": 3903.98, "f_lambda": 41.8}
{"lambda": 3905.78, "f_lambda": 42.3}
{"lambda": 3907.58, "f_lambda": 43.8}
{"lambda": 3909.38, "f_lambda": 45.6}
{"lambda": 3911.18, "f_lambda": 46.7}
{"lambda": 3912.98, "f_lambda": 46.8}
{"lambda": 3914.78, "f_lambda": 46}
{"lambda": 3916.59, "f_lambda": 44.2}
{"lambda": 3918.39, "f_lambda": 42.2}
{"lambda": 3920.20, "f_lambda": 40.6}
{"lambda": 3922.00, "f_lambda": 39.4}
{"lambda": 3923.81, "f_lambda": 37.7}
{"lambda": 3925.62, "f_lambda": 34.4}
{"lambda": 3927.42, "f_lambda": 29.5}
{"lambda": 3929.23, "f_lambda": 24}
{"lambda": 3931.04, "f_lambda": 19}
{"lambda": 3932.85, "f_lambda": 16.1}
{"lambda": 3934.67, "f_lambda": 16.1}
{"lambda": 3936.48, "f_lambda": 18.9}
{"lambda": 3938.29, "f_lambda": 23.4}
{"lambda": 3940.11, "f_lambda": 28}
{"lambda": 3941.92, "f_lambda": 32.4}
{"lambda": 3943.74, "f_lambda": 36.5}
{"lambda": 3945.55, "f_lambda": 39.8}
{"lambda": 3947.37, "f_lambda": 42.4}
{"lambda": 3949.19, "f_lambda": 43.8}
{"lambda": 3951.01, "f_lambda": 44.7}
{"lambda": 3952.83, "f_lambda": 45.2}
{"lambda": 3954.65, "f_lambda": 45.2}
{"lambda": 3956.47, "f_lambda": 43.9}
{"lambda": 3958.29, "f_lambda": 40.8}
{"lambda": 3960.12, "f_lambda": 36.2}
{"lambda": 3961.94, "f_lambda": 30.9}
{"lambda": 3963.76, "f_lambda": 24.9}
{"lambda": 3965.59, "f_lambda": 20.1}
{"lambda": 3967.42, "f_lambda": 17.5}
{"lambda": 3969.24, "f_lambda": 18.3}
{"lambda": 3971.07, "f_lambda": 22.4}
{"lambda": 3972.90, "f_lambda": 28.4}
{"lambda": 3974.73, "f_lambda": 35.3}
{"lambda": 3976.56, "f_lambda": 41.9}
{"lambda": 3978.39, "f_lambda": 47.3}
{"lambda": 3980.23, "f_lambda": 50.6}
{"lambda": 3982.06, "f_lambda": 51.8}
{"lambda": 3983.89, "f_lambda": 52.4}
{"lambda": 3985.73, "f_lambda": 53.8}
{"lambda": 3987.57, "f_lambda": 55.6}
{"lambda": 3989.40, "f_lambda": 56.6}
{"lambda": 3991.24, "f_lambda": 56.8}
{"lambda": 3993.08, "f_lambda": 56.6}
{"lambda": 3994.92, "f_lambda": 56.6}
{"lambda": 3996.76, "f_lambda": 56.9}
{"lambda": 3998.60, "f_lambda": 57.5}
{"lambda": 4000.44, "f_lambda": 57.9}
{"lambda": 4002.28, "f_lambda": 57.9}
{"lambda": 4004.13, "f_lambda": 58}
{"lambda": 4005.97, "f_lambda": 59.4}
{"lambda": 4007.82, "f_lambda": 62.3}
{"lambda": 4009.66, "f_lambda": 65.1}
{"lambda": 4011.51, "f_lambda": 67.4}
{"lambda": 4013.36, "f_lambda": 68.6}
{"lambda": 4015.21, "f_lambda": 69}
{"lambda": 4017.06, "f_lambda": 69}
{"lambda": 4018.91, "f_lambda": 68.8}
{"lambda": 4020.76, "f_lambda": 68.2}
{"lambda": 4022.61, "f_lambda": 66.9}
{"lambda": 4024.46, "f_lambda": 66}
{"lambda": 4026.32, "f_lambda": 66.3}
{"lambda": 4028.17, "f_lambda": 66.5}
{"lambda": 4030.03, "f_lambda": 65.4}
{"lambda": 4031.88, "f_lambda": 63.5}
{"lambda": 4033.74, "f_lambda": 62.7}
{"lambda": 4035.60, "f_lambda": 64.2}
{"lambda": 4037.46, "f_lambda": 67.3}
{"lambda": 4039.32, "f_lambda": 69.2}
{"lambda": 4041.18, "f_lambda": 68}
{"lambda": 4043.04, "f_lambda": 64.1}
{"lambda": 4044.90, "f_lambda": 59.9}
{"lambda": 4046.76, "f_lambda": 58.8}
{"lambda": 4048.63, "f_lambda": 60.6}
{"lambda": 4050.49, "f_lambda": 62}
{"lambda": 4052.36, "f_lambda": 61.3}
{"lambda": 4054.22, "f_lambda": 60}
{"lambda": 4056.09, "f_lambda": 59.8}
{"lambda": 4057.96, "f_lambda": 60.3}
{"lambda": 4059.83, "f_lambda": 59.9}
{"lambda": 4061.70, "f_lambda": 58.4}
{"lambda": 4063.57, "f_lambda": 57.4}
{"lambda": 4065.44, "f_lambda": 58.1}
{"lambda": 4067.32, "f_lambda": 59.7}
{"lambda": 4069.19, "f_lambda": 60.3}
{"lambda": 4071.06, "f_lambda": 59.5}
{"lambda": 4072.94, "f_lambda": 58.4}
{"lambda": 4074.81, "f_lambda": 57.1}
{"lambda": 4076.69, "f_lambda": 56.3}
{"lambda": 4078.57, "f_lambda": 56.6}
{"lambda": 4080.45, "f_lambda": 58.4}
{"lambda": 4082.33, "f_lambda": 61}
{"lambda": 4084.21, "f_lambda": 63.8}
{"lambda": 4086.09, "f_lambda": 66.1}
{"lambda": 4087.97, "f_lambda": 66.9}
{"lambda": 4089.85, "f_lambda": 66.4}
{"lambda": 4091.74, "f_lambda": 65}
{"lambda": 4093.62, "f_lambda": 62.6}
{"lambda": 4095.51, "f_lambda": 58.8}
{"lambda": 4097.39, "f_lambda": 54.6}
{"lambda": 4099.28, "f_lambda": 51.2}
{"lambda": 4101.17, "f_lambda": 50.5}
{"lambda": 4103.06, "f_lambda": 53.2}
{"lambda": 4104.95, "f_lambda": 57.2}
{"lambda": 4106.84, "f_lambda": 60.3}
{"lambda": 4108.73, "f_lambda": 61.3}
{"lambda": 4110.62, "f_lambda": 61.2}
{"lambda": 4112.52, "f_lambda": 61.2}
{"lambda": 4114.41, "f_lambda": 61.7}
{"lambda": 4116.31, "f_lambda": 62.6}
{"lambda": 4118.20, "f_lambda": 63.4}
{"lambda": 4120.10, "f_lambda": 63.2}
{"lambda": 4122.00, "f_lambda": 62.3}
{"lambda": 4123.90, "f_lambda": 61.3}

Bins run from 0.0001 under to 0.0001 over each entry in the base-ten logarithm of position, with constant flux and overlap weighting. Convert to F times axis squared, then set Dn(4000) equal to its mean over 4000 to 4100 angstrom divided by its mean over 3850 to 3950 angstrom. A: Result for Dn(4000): 1.90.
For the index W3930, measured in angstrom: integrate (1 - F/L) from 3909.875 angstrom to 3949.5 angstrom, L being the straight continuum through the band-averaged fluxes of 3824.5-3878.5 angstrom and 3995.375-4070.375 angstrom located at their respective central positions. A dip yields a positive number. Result 9.0 angstrom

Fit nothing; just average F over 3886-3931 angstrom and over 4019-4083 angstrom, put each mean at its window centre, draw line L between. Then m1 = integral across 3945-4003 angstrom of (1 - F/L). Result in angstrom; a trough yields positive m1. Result 7.9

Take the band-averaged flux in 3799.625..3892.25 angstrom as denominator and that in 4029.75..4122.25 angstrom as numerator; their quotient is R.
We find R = 1.88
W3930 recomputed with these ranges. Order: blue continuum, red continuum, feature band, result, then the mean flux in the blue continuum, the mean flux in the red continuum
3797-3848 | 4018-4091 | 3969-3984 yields 3.8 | 31.5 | 62.4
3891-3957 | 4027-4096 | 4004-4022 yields -4.3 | 37.7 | 61.8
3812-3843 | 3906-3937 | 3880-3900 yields -2.8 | 27.9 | 35.1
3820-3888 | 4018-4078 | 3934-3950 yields 4.9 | 30.6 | 62.3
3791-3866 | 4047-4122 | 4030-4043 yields -2.6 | 32.1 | 59.9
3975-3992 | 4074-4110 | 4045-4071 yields -1.4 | 51.2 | 59.4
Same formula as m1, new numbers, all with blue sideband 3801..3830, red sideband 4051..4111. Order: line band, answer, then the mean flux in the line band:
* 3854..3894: 6.16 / 33.6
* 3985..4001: -1.71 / 56.5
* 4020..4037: -3.48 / 65.5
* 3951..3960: 0.80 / 43.2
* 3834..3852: 3.71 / 29.2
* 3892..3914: -0.59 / 43.6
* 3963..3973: 5.61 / 21.4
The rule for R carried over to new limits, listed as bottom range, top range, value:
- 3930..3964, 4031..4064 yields 1.87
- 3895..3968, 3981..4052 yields 1.71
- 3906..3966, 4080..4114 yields 1.69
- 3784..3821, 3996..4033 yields 1.75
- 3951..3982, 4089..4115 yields 1.68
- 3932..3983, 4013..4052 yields 1.94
